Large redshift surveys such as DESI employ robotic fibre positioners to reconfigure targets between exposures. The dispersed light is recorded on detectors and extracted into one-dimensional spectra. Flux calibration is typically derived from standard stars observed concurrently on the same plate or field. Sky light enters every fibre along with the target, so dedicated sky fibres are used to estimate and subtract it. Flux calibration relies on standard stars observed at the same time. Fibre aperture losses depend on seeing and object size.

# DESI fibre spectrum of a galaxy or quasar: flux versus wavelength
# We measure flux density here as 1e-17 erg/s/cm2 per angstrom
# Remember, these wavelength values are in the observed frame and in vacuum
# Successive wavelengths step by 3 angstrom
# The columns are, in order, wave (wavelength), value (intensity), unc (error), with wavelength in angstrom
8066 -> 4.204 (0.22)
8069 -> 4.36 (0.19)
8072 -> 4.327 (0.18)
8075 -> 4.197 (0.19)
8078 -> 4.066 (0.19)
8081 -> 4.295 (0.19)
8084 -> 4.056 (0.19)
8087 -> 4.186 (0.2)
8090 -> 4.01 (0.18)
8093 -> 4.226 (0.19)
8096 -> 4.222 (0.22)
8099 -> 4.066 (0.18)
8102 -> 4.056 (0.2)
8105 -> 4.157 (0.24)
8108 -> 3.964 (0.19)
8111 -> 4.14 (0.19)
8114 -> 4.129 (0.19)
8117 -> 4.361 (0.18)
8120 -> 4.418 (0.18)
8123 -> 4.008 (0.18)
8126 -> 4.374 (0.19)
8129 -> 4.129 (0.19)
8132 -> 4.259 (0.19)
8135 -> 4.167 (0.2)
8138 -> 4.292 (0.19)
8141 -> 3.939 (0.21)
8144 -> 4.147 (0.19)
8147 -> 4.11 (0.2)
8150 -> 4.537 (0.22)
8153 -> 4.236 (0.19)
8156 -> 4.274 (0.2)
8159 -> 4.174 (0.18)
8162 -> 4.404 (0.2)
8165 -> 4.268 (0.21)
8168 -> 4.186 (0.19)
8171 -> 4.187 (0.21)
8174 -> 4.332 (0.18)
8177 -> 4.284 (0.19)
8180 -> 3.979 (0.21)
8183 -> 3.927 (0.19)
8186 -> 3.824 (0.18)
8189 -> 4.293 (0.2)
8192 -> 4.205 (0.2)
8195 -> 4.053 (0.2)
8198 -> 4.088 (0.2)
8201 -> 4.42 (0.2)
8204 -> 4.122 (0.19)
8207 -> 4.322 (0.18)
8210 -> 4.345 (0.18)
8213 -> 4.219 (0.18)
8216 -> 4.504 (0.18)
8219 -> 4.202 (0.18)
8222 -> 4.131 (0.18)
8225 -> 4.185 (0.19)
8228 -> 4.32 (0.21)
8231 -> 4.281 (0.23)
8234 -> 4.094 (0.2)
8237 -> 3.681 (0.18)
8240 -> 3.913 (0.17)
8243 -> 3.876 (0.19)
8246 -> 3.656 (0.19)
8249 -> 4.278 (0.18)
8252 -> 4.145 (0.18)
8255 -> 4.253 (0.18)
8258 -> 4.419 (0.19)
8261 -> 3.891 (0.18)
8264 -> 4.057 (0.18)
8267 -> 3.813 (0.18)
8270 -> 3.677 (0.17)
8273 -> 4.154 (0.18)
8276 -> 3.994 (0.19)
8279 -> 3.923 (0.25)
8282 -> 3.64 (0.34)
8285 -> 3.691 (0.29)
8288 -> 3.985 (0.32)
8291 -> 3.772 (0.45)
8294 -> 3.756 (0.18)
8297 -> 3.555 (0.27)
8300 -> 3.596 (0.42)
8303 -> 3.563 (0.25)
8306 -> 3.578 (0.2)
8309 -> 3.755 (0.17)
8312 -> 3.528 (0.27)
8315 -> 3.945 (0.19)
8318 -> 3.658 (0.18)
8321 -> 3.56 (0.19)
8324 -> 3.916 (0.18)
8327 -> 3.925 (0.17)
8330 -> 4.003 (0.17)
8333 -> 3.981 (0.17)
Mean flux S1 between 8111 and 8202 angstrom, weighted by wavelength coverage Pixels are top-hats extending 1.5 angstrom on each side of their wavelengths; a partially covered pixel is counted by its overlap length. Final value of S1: 4.2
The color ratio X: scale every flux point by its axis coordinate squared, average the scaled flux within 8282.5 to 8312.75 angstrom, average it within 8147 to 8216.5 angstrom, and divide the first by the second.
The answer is 0.9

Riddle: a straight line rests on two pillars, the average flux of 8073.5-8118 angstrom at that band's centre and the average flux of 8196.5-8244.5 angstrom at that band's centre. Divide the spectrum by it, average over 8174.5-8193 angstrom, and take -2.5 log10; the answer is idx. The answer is 0.02 mag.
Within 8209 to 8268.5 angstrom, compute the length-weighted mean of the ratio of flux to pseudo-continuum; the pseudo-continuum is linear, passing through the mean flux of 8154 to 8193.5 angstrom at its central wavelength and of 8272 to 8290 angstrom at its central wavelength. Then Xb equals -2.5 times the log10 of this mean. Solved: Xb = -0.029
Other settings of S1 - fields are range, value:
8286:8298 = 3.77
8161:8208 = 4.18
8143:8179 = 4.26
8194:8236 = 4.23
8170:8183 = 4.16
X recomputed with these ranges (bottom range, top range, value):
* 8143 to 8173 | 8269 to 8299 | 0.92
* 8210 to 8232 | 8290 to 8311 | 0.87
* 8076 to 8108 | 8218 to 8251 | 1.02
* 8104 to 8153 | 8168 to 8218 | 1.02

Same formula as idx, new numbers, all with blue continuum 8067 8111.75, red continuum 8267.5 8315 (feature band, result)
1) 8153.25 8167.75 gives -0.067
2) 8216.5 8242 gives -0.064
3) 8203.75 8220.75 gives -0.102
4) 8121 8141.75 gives -0.029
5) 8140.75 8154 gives -0.046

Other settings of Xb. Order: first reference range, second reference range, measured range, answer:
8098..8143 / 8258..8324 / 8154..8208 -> -0.041 mag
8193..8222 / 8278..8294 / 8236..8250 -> 0.046 mag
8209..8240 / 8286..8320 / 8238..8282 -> -0.007 mag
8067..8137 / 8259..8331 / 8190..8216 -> -0.069 mag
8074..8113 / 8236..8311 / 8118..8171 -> -0.047 mag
